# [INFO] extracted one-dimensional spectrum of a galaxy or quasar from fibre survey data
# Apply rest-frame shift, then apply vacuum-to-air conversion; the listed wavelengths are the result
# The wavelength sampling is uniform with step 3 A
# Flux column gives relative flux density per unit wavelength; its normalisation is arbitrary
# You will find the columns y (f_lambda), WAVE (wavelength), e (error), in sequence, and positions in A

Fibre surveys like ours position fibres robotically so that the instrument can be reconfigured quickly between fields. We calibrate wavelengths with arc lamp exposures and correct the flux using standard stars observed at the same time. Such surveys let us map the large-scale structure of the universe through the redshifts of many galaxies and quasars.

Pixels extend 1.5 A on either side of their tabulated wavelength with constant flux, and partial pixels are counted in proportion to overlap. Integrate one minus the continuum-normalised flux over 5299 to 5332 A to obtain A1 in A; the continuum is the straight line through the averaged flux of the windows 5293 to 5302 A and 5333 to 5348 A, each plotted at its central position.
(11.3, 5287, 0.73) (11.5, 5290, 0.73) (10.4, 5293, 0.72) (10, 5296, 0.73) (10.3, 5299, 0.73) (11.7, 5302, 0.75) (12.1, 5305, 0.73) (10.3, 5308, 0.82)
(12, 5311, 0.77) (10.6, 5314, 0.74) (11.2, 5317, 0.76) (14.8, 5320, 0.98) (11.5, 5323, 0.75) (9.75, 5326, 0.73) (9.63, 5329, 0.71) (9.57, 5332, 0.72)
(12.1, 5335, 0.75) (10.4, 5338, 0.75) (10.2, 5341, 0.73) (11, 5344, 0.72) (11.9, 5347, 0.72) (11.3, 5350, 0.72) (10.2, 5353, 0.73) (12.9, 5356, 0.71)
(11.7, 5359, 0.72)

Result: -1.66 A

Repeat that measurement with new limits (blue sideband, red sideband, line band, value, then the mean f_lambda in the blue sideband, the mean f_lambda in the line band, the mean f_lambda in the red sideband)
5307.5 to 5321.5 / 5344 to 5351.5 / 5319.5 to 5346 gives 1.8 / 11.9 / 10.9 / 11.5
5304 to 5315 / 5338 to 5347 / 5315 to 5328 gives -0.7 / 11.2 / 11.7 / 10.8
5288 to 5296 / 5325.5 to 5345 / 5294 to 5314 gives -0.6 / 10.8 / 11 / 10.4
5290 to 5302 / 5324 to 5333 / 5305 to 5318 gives -1.2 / 10.6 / 11.1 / 9.76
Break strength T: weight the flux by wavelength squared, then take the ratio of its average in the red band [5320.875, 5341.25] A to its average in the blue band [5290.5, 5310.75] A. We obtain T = 1.0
